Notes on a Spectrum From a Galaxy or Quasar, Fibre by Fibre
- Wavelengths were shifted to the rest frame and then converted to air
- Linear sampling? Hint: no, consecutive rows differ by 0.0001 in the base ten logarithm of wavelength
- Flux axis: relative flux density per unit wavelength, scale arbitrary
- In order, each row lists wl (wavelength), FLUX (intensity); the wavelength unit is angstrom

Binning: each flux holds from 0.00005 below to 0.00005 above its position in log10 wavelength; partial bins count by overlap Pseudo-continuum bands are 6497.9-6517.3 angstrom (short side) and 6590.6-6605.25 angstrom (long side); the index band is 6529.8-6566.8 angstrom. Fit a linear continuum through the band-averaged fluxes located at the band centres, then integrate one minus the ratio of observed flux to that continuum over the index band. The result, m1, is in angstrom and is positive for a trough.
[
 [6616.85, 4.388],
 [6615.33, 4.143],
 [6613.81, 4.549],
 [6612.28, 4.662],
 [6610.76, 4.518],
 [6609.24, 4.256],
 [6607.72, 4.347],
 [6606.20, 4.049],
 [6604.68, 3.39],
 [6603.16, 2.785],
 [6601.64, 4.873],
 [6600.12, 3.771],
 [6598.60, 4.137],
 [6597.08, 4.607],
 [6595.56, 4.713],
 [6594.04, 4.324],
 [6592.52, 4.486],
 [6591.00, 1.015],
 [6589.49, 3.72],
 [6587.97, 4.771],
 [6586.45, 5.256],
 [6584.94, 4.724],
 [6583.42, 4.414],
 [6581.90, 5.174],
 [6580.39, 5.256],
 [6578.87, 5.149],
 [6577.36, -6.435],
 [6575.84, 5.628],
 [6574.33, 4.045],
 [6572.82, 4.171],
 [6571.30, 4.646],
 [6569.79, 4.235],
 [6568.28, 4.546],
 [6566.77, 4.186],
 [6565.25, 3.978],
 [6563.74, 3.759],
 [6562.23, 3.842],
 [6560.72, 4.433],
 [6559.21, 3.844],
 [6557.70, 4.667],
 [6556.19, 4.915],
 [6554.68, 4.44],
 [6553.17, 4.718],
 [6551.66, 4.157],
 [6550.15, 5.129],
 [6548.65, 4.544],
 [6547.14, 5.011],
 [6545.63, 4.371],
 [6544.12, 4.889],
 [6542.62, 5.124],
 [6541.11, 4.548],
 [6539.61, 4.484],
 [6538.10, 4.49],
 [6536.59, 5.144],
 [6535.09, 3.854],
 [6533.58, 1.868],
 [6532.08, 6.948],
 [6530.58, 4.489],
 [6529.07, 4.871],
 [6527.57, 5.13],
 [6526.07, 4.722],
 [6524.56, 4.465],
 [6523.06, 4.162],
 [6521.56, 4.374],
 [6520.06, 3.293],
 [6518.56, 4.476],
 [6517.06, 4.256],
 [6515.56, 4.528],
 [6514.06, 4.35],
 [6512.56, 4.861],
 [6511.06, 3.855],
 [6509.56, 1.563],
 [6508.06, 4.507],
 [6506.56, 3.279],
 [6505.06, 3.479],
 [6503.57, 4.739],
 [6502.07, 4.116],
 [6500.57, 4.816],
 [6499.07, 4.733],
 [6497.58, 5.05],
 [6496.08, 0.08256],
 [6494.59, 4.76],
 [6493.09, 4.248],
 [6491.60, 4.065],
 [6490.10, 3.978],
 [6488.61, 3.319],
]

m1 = -4.4 angstrom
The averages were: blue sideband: 4.1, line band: 4.48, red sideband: 3.88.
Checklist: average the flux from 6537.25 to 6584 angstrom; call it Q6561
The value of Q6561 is 4.2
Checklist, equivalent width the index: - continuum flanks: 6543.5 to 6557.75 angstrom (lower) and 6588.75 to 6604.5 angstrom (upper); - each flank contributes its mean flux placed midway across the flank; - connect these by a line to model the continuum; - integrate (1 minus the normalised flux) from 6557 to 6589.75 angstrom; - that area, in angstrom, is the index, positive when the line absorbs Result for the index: 1.9 angstrom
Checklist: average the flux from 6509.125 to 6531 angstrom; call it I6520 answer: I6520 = 4.26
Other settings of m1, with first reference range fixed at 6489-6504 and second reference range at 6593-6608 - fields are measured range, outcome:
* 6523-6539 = -2.1 angstrom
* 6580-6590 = -1.7 angstrom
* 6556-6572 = -0.7 angstrom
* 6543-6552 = -1.5 angstrom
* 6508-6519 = 0.1 angstrom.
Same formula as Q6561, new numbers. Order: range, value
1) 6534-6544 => 4.53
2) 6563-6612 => 3.96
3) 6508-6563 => 4.41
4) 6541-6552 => 4.75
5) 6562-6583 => 3.73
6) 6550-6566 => 4.32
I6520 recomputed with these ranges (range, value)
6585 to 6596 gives 4.07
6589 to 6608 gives 3.85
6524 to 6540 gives 4.59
